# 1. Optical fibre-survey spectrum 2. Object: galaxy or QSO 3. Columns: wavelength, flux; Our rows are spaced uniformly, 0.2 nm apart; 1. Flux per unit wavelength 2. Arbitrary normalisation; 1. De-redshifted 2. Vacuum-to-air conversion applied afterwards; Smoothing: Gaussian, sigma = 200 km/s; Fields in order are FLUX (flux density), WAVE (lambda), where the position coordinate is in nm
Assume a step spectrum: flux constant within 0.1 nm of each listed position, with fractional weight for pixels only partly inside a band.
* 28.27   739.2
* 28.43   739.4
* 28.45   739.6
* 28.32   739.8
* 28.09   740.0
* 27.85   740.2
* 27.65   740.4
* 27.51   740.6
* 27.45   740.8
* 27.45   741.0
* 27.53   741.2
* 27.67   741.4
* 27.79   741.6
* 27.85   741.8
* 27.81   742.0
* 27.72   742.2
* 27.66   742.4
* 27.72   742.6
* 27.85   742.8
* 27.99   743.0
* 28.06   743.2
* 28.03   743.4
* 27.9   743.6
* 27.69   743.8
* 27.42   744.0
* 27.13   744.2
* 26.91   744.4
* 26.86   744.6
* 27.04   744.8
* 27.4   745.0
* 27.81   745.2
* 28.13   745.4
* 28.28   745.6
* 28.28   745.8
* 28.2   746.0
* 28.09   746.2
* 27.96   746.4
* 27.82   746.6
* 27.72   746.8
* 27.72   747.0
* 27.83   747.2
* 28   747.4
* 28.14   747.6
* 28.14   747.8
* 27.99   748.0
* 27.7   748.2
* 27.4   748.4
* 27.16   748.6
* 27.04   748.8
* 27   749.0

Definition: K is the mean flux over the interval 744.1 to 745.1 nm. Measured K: 27.1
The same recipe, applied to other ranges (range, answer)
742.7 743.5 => 28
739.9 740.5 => 27.9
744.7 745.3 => 27.4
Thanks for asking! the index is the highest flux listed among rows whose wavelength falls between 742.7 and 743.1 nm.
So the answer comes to 27.99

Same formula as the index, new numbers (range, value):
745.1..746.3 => 28.28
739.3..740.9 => 28.45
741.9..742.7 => 27.81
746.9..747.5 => 28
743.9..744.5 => 27.42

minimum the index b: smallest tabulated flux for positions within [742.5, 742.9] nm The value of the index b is 27.72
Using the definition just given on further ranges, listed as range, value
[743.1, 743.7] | 27.9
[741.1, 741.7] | 27.53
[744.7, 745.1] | 27.04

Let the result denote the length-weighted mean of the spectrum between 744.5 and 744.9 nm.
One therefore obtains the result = 26.9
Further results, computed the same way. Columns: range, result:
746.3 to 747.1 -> 27.8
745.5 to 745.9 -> 28.3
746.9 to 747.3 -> 27.8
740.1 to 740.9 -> 27.6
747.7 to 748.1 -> 28.1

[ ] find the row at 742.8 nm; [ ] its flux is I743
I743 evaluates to 27.85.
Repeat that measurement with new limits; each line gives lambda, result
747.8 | 28.14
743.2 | 28.06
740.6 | 27.51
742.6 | 27.72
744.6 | 26.86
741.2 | 27.53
